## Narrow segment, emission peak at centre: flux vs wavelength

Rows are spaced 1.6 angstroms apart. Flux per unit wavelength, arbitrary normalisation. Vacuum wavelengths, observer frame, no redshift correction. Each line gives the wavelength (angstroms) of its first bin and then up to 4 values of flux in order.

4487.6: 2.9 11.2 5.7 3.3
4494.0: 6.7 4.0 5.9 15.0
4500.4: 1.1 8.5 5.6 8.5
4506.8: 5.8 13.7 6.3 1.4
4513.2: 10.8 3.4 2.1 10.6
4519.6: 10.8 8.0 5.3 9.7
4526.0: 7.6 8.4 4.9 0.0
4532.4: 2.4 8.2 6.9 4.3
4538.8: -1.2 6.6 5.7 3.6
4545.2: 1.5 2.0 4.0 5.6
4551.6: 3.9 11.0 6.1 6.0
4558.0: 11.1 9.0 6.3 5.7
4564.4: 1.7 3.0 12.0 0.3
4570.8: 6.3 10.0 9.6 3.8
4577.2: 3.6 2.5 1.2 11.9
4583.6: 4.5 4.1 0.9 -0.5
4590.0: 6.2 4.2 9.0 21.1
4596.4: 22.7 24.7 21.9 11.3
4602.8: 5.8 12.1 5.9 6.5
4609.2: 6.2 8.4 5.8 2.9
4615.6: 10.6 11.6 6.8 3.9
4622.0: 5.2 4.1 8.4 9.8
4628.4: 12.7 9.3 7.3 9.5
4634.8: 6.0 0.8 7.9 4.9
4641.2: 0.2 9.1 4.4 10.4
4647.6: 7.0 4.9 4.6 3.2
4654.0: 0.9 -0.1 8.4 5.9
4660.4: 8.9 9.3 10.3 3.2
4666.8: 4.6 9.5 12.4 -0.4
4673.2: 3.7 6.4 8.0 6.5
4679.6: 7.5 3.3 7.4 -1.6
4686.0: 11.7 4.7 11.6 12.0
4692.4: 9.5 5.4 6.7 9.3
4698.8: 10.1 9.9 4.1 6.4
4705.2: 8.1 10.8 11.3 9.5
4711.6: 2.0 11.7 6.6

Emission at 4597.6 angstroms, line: [O II] 3727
